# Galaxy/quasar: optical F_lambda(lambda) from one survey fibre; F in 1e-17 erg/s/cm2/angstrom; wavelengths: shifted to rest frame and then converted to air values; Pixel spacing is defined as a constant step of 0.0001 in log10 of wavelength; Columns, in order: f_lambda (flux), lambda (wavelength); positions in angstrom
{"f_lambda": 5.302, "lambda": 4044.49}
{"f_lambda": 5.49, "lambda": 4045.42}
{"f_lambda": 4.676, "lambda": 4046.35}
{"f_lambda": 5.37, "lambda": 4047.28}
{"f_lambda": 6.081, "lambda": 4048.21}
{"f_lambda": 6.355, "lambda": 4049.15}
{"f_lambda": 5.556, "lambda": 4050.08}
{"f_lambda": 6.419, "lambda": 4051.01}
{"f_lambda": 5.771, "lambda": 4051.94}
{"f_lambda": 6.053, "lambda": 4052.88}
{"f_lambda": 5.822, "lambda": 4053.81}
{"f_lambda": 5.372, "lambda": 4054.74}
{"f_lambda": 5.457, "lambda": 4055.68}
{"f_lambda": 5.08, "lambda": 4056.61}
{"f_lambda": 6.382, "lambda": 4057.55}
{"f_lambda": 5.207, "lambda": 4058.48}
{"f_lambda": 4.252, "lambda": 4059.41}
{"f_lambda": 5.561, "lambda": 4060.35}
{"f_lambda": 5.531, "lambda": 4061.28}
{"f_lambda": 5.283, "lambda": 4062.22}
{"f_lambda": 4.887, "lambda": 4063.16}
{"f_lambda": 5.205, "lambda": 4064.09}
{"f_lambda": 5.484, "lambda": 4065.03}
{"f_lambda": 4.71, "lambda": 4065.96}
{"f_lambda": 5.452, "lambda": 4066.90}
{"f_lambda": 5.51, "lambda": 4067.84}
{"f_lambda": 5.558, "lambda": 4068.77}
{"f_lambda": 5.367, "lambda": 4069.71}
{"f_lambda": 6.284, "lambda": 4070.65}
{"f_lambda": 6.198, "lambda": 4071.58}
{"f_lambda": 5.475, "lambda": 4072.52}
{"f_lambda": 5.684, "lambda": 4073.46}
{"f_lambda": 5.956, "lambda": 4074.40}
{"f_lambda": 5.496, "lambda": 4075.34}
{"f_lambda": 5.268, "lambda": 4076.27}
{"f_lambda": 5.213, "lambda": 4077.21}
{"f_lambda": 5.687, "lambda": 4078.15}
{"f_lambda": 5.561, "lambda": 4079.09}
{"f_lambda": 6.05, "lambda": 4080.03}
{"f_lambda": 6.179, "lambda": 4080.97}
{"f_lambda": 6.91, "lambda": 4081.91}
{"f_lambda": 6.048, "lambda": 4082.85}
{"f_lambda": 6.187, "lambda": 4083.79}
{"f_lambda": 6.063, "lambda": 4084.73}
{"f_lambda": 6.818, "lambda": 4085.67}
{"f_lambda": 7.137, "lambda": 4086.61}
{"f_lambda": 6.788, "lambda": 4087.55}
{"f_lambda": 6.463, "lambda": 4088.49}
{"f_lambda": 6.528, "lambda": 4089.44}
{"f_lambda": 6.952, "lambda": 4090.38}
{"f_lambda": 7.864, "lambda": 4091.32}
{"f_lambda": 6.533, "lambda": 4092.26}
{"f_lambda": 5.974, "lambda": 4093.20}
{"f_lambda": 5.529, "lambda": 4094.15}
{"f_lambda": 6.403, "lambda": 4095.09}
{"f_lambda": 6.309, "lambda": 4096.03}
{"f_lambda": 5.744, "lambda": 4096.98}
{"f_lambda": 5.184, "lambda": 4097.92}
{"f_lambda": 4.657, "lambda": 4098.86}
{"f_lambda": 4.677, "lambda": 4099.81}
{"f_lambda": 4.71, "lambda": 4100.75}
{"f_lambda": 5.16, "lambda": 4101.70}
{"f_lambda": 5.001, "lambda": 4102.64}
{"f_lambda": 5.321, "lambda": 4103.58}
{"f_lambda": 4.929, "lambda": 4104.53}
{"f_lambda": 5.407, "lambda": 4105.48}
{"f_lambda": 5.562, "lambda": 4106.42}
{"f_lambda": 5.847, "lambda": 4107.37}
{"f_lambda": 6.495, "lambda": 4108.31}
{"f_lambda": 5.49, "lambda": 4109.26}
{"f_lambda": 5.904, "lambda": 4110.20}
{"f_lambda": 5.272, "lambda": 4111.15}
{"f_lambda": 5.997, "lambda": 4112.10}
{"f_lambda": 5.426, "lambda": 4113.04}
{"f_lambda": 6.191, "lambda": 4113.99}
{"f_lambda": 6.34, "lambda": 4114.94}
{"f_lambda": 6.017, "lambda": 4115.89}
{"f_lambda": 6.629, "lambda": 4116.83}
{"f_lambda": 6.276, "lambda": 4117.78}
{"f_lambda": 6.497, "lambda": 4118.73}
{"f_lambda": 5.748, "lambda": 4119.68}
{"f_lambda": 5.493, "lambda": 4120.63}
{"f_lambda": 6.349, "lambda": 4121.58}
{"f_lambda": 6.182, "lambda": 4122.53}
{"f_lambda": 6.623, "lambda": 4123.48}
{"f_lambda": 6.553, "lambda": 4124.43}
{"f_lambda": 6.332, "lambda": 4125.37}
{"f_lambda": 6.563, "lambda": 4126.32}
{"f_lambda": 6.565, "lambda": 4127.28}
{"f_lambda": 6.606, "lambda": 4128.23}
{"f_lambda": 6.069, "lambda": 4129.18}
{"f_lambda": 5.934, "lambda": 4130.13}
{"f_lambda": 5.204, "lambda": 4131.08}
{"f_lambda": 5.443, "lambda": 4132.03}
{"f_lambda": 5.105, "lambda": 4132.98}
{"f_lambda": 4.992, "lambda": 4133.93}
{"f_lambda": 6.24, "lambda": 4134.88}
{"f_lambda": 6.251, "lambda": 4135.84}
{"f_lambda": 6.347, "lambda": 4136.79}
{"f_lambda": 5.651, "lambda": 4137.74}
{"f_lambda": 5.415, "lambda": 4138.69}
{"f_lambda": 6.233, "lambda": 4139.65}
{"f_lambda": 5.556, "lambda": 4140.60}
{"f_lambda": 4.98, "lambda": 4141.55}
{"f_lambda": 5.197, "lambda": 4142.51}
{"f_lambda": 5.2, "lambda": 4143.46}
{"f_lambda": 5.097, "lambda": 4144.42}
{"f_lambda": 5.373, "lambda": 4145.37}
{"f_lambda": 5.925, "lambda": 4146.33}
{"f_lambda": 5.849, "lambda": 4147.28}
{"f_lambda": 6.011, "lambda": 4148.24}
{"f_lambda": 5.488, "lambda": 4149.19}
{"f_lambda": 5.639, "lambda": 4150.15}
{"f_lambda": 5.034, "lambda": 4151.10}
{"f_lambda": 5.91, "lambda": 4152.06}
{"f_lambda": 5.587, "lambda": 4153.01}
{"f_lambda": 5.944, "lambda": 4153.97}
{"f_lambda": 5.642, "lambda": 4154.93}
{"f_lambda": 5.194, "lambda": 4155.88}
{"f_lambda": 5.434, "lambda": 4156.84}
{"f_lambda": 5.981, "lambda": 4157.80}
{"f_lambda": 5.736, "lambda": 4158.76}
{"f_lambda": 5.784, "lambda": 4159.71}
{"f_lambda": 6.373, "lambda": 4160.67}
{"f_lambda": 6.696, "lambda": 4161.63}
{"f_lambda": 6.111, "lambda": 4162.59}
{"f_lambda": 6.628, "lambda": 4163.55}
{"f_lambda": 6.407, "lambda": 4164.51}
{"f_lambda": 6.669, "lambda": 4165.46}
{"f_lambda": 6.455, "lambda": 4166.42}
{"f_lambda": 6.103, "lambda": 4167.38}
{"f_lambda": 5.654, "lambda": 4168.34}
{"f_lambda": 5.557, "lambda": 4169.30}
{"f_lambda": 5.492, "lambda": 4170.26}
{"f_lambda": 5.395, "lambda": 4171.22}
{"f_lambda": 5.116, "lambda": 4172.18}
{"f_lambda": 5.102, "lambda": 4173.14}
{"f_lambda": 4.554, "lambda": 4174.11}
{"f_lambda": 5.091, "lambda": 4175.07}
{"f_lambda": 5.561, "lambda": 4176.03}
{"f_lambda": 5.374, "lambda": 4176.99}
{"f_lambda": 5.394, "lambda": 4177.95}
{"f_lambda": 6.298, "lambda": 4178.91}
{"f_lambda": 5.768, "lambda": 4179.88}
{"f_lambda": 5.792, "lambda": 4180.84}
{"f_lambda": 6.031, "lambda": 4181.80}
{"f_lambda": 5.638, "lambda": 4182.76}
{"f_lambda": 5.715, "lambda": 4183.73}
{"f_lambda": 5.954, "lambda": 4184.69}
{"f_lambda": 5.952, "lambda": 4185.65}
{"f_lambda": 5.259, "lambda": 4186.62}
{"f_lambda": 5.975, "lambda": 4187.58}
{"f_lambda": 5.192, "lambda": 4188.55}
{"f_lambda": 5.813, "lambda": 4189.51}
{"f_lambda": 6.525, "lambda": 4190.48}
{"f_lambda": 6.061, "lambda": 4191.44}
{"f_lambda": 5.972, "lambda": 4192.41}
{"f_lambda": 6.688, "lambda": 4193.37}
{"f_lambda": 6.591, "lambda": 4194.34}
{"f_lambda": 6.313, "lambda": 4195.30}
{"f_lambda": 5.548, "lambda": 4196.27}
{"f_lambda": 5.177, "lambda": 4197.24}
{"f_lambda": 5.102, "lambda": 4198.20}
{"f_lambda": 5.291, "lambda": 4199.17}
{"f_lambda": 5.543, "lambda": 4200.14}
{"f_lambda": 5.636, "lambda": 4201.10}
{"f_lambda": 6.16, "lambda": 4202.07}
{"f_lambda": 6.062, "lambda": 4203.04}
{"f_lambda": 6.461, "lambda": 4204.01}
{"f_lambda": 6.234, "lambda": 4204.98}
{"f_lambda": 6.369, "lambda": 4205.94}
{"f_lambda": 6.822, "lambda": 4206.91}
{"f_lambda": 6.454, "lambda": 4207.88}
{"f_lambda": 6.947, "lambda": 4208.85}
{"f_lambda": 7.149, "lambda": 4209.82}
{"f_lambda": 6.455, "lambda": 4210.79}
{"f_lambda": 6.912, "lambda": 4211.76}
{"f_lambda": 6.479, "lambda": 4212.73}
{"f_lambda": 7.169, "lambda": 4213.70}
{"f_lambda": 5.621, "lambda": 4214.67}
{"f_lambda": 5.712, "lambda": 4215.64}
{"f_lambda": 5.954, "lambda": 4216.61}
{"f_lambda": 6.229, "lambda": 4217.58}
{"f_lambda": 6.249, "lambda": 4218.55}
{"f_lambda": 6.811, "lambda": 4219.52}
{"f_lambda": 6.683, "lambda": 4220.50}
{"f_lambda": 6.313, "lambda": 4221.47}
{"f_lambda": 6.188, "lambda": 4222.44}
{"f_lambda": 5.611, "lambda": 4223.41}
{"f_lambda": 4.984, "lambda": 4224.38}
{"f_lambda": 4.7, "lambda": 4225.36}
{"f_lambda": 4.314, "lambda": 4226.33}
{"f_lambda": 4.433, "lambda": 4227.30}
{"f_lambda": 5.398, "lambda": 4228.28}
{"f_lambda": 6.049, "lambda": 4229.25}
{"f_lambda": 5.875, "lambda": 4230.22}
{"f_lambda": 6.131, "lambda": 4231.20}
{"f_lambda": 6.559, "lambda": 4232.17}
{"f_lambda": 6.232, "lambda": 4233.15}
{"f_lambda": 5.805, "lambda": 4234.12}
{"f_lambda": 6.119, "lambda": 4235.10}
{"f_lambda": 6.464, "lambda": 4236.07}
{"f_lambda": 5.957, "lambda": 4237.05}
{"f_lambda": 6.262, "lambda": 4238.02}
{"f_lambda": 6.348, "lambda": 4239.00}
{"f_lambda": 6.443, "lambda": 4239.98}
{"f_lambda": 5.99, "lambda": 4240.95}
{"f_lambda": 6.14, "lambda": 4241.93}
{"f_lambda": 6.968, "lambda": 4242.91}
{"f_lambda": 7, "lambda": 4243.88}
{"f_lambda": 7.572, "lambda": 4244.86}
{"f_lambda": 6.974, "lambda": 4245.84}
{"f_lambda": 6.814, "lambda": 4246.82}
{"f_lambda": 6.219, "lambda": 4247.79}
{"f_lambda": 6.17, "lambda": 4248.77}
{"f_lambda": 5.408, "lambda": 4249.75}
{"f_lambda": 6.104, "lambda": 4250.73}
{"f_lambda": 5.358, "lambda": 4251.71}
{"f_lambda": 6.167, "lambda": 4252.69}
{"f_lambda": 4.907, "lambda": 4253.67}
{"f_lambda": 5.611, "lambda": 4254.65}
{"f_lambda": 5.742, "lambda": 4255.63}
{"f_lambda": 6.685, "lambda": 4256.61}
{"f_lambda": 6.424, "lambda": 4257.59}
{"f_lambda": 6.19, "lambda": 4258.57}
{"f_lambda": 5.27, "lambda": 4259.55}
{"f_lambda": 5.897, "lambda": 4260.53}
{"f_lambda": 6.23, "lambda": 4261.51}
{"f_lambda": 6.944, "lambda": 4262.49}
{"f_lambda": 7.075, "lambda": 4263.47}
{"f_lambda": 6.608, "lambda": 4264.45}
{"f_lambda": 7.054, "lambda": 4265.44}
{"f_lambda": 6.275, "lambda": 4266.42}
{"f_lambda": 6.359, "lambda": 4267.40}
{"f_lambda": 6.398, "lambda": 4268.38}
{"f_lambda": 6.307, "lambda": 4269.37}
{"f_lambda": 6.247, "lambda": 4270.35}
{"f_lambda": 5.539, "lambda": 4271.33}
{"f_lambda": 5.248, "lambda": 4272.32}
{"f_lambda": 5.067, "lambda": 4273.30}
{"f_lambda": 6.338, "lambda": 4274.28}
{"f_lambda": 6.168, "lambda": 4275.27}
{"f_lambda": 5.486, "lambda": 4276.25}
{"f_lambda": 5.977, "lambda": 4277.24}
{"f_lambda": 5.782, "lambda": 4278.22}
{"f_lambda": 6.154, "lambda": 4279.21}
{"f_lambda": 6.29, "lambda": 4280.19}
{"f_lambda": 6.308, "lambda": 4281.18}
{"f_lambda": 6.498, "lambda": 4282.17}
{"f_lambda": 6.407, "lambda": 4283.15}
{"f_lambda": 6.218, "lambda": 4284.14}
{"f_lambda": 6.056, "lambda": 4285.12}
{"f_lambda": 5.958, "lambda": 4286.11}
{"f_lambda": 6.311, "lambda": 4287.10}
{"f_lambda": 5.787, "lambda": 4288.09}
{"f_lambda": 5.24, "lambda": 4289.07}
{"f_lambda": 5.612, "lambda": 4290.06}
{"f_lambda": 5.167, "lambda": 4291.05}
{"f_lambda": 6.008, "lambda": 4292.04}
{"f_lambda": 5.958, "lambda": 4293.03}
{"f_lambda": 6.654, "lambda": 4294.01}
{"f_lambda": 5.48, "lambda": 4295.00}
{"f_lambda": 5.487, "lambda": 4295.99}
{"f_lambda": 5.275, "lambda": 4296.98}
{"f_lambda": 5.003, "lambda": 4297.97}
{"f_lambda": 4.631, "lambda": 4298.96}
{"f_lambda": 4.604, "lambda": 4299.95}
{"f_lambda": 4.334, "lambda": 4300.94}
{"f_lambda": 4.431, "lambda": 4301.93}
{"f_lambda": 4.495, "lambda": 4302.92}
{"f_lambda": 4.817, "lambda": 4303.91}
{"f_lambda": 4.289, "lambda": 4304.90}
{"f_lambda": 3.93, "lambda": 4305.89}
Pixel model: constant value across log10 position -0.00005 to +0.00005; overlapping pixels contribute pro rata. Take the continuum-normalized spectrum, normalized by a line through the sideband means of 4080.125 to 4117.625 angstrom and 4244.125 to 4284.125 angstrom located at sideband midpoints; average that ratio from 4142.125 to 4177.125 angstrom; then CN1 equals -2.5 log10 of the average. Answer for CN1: 0.06 mag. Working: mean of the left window 5.97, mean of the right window 6.16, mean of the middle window 5.69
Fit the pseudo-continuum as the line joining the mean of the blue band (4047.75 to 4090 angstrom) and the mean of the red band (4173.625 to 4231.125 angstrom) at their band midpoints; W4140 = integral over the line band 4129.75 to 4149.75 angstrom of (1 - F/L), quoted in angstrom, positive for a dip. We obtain 0.9 angstrom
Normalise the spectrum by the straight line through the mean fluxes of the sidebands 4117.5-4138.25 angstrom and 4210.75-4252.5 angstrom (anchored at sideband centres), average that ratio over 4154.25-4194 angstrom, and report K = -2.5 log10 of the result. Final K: 0.05 mag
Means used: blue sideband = 6.04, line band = 5.81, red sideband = 6.12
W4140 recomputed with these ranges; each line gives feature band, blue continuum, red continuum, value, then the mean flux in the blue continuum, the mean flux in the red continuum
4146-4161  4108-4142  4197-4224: 0.8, 5.97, 6.21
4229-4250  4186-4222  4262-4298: -0.9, 6.16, 6.03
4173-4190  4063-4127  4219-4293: 1.1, 5.89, 6.06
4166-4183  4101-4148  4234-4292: 1.0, 5.81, 6.14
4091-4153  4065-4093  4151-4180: 1.3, 6.06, 5.75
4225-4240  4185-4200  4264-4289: 0.4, 5.82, 6.1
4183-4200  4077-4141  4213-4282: 0.6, 5.96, 6.09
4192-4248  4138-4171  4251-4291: -2.1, 5.77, 6.05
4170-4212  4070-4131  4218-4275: 1.2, 5.98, 6.09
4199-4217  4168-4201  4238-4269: -1.3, 5.66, 6.3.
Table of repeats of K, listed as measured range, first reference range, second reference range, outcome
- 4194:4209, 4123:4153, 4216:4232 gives -0.046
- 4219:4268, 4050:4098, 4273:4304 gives -0.080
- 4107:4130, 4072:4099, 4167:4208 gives -0.025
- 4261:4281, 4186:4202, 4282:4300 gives -0.081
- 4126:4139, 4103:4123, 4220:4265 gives 0.003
